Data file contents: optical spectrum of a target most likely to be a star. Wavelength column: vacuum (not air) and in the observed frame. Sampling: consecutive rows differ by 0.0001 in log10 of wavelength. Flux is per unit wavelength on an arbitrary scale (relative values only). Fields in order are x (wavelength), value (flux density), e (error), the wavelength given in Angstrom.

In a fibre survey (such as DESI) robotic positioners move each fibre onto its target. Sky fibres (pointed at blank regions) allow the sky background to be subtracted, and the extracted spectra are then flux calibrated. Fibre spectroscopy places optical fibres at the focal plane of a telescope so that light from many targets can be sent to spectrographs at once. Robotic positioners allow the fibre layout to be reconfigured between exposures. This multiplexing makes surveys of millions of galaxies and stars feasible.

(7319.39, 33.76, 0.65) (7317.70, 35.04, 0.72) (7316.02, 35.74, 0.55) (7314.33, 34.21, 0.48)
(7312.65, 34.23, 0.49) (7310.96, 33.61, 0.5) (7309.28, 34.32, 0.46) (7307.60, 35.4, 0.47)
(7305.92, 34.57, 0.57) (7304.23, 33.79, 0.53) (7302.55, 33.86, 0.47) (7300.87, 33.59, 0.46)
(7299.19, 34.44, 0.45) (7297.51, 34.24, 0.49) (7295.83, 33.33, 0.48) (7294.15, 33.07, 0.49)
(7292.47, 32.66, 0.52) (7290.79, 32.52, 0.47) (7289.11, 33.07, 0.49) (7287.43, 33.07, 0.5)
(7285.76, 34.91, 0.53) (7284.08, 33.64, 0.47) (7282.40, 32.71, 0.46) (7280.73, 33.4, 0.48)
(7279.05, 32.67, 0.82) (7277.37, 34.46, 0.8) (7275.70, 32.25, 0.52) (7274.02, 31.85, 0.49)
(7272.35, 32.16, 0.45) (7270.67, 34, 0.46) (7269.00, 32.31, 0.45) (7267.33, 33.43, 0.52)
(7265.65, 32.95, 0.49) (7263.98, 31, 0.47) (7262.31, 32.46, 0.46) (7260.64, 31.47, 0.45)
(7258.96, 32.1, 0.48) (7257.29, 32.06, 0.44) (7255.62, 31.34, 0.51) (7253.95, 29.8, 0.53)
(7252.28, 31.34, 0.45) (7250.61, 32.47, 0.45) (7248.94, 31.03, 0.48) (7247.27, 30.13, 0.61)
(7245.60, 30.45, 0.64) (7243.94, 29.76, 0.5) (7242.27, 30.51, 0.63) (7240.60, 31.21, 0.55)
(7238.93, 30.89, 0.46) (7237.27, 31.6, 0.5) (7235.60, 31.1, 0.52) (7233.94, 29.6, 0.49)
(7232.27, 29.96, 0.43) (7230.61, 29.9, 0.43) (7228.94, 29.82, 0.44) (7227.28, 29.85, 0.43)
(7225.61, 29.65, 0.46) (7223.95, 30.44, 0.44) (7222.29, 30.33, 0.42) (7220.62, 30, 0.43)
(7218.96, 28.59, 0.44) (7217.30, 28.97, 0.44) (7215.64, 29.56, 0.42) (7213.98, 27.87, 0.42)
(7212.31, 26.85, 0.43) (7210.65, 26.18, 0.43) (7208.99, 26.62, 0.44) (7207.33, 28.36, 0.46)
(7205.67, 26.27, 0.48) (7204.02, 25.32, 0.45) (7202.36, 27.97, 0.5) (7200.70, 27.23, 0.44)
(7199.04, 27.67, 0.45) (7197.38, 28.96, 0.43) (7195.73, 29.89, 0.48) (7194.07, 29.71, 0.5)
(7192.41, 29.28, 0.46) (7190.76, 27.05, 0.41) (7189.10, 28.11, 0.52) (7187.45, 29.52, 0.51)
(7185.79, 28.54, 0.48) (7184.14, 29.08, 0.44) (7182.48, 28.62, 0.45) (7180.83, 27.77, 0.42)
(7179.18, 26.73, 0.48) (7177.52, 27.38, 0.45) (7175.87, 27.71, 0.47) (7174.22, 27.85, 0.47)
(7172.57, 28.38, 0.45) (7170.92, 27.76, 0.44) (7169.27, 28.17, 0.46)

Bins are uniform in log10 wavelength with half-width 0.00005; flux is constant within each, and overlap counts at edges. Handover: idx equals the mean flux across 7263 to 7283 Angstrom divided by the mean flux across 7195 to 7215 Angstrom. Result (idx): 1.19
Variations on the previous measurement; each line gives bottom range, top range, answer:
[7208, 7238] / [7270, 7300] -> 1.14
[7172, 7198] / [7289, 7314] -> 1.19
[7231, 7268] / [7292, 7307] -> 1.08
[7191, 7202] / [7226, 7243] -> 1.06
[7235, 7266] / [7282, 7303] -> 1.07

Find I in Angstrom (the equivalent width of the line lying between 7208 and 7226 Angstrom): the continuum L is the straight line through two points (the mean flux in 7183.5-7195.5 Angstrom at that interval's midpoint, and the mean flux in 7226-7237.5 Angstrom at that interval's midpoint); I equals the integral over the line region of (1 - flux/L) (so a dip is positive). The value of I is 0.7 Angstrom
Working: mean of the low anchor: 28.8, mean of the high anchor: 30.2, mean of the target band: 28.6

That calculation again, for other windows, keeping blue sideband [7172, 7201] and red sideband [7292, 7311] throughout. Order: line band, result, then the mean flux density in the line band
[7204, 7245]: 1.3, 29.3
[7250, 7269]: 0.0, 31.9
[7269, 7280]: -0.1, 32.8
